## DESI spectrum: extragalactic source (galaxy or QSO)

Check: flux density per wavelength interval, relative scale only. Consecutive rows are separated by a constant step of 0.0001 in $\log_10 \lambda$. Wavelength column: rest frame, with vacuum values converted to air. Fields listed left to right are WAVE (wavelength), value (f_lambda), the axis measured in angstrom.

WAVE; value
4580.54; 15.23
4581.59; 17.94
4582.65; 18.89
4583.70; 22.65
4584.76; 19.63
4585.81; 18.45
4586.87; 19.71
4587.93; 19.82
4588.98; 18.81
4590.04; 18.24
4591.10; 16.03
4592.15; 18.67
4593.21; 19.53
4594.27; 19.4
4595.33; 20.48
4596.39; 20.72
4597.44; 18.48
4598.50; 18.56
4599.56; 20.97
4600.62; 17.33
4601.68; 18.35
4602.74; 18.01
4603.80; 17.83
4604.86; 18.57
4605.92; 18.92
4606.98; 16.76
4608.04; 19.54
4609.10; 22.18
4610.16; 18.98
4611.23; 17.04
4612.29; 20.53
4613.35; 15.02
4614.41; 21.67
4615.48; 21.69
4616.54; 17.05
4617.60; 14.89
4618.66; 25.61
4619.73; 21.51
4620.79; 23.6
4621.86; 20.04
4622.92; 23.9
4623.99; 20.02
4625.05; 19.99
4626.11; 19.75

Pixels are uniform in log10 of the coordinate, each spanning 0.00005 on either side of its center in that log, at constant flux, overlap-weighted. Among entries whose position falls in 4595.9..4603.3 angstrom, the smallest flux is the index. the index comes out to 17.33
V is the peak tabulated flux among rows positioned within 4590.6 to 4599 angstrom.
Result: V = 20.72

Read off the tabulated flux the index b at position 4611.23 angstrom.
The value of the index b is 17.04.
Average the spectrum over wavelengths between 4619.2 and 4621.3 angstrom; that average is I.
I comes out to 22.6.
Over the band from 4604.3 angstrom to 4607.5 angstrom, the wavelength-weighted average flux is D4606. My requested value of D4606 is 18.1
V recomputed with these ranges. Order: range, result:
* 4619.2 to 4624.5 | 23.9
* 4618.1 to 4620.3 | 25.61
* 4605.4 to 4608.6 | 19.54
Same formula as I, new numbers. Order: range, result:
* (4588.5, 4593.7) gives 18.2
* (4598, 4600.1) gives 19.8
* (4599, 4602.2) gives 18.9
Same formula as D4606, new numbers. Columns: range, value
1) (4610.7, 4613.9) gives 17.6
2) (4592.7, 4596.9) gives 20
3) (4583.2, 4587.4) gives 20.1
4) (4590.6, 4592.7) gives 17.4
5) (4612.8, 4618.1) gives 18.1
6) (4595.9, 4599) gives 19.3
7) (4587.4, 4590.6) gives 18.9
